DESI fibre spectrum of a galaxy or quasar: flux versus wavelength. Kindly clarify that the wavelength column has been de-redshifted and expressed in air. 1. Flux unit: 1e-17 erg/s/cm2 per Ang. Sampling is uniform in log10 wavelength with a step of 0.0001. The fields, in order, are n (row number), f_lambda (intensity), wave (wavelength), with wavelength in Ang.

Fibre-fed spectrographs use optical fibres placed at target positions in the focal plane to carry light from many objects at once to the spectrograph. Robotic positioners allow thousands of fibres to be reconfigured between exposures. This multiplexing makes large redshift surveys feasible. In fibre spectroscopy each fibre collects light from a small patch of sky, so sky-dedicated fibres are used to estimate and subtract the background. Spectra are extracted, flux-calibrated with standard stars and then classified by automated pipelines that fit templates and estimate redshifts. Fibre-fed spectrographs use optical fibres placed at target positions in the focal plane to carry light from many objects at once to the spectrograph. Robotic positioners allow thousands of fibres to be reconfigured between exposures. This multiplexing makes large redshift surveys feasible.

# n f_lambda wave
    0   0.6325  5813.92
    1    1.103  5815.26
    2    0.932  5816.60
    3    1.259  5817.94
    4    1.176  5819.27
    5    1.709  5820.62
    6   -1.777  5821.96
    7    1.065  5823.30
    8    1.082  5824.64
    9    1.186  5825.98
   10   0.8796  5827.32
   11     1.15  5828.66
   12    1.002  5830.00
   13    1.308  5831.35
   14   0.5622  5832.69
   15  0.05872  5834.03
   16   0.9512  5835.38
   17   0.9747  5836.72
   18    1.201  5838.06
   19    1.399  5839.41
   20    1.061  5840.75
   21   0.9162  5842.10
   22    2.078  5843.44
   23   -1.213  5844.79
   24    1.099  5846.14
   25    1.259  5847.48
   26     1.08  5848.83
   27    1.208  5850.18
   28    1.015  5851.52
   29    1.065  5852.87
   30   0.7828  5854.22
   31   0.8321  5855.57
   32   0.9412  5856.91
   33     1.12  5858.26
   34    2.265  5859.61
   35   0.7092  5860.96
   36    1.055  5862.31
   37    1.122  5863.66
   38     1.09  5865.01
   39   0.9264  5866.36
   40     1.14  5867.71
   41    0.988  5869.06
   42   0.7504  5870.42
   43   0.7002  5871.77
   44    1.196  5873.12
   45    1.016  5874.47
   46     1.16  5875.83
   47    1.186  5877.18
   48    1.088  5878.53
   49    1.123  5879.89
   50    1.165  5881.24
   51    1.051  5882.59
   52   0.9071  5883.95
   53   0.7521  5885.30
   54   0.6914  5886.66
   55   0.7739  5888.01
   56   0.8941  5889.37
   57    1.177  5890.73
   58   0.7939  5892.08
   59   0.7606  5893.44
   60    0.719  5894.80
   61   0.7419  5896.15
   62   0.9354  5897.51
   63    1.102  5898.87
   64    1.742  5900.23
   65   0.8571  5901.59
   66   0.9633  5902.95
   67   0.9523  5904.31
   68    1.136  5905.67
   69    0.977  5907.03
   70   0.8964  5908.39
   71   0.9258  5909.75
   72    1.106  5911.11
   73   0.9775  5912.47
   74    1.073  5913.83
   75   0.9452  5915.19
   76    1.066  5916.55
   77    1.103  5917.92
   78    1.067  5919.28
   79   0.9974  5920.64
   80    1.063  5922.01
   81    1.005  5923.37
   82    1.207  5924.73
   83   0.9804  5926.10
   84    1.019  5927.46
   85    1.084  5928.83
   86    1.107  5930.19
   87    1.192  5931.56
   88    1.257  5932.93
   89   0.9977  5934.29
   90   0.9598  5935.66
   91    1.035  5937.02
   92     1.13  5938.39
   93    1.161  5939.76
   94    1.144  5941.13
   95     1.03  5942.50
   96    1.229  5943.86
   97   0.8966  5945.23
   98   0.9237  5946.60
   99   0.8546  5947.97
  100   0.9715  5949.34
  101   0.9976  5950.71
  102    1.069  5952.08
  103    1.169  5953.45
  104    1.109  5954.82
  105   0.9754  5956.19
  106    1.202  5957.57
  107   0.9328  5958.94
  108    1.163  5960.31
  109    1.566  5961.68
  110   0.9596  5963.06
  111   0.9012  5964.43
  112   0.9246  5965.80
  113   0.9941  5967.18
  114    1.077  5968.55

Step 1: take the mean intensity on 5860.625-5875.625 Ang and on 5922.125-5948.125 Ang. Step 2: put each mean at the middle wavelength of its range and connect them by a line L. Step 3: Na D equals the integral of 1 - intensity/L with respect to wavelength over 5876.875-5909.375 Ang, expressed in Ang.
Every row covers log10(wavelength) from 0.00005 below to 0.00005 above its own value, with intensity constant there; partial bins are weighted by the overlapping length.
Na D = 1.4 Ang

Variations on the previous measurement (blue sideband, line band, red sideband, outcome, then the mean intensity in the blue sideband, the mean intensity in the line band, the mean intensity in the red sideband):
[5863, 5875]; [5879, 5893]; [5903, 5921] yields 1.0 Ang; 0.992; 0.932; 1.02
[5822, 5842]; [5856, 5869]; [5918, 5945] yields -2.5 Ang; 0.902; 1.14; 1.09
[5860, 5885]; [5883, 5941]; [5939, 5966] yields 2.2 Ang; 1.03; 1.01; 1.06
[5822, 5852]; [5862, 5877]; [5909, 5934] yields -0.7 Ang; 0.911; 1.02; 1.06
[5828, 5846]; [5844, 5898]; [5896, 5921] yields 0.2 Ang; 0.887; 0.954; 1.04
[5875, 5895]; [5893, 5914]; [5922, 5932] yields 0.4 Ang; 0.955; 0.992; 1.08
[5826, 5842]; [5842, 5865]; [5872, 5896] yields -1.5 Ang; 0.967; 1.02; 0.958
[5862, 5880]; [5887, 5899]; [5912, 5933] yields 2.1 Ang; 1.04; 0.862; 1.07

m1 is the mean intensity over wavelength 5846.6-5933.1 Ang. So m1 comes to 1.03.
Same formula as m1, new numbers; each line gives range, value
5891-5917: 0.985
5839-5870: 1.04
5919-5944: 1.09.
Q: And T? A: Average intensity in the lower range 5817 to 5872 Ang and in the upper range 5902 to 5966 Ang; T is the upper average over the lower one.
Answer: 1.1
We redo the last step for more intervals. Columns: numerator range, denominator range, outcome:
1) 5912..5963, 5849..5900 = 1.06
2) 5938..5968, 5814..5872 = 1.11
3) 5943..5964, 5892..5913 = 1.09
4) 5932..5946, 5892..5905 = 1.13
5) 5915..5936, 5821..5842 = 1.30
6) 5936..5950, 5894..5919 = 1.02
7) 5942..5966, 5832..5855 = 1.15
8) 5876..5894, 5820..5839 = 1.17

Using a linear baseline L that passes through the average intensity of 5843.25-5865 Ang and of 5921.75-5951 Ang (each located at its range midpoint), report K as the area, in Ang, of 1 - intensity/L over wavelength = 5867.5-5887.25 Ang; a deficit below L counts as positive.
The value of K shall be 0.53 Ang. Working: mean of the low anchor 1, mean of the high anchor 1.06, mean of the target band 0.992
